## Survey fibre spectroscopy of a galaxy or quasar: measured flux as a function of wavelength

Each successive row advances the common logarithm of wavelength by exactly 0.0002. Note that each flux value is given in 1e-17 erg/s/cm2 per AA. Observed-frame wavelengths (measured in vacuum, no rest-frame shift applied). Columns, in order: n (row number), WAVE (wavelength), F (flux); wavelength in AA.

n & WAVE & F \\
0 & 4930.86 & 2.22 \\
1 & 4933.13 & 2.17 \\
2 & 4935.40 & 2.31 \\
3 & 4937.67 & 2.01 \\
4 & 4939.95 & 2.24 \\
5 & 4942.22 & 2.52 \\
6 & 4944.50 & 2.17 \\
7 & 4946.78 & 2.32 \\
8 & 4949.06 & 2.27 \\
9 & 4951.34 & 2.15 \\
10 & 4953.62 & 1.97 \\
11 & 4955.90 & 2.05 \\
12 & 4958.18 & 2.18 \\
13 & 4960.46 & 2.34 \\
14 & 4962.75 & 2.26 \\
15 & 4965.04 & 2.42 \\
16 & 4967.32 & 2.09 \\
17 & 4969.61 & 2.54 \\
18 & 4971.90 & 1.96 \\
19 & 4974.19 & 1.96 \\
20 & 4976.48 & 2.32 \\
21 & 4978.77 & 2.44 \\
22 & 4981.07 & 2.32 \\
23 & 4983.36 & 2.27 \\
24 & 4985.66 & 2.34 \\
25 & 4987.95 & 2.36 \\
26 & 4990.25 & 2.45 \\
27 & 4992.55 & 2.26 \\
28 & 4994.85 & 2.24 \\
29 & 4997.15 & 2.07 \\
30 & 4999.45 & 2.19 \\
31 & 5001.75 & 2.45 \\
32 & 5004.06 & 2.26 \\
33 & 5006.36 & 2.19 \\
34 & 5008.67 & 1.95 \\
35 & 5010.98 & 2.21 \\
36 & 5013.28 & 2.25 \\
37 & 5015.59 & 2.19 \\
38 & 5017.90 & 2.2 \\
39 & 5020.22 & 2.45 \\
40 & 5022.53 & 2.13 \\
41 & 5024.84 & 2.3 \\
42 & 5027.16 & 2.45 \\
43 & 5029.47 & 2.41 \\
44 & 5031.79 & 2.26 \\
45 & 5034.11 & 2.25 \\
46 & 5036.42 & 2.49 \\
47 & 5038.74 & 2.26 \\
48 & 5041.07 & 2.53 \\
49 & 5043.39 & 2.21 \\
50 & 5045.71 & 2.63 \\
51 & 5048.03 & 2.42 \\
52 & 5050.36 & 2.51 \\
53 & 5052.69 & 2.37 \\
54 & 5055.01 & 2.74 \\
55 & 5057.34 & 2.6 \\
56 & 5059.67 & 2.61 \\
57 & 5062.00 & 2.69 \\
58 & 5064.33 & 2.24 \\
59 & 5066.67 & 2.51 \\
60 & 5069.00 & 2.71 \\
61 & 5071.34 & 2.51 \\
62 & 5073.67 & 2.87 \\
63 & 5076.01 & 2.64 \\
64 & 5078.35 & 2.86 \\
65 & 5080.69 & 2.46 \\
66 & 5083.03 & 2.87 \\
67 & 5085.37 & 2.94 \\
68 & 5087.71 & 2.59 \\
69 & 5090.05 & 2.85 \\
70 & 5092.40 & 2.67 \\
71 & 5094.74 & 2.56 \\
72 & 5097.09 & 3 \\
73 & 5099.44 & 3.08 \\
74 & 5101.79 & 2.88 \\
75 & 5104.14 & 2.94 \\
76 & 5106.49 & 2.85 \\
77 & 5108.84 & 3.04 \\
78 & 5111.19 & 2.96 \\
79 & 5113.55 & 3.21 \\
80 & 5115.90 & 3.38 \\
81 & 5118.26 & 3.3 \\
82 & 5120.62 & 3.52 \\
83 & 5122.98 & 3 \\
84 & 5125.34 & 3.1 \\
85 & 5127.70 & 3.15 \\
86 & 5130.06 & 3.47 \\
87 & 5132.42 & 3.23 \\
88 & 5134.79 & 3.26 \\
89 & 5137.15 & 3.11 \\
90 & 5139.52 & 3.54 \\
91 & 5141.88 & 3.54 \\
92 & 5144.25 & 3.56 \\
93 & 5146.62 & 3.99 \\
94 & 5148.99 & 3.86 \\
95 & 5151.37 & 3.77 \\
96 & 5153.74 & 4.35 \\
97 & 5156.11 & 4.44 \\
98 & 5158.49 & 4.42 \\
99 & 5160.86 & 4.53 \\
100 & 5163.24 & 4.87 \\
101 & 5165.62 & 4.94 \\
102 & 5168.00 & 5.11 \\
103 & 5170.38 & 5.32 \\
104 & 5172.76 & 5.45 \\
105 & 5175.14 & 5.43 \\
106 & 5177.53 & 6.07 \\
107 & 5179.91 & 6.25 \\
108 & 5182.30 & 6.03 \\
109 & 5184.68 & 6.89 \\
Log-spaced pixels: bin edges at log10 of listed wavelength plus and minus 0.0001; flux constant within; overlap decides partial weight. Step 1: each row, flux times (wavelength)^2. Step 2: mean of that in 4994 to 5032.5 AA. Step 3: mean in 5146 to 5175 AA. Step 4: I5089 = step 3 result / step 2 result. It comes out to 2.2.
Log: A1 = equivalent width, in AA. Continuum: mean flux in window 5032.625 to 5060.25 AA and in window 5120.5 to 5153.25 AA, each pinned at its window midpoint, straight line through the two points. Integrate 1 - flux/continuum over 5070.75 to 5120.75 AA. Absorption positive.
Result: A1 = 1.7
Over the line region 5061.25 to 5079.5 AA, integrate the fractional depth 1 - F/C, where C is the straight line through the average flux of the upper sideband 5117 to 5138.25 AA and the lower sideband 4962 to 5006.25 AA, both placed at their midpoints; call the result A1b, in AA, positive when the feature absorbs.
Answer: 1.4 AA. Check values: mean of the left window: 2.27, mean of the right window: 3.24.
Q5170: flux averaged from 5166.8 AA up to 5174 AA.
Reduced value 5.3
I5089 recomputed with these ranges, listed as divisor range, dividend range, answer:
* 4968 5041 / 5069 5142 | 1.37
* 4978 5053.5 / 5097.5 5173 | 1.68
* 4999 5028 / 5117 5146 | 1.55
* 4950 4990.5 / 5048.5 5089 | 1.22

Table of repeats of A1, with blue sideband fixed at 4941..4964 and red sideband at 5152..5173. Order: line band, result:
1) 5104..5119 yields 3.8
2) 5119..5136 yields 4.3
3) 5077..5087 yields 2.7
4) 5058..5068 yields 2.9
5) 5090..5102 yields 3.4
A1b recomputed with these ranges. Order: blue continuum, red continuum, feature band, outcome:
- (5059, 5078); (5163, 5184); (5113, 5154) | 9.1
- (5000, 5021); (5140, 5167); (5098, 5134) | 5.3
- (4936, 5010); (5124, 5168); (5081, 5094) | 2.2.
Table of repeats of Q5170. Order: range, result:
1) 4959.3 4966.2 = 2.34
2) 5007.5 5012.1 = 2.08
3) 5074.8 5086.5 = 2.75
